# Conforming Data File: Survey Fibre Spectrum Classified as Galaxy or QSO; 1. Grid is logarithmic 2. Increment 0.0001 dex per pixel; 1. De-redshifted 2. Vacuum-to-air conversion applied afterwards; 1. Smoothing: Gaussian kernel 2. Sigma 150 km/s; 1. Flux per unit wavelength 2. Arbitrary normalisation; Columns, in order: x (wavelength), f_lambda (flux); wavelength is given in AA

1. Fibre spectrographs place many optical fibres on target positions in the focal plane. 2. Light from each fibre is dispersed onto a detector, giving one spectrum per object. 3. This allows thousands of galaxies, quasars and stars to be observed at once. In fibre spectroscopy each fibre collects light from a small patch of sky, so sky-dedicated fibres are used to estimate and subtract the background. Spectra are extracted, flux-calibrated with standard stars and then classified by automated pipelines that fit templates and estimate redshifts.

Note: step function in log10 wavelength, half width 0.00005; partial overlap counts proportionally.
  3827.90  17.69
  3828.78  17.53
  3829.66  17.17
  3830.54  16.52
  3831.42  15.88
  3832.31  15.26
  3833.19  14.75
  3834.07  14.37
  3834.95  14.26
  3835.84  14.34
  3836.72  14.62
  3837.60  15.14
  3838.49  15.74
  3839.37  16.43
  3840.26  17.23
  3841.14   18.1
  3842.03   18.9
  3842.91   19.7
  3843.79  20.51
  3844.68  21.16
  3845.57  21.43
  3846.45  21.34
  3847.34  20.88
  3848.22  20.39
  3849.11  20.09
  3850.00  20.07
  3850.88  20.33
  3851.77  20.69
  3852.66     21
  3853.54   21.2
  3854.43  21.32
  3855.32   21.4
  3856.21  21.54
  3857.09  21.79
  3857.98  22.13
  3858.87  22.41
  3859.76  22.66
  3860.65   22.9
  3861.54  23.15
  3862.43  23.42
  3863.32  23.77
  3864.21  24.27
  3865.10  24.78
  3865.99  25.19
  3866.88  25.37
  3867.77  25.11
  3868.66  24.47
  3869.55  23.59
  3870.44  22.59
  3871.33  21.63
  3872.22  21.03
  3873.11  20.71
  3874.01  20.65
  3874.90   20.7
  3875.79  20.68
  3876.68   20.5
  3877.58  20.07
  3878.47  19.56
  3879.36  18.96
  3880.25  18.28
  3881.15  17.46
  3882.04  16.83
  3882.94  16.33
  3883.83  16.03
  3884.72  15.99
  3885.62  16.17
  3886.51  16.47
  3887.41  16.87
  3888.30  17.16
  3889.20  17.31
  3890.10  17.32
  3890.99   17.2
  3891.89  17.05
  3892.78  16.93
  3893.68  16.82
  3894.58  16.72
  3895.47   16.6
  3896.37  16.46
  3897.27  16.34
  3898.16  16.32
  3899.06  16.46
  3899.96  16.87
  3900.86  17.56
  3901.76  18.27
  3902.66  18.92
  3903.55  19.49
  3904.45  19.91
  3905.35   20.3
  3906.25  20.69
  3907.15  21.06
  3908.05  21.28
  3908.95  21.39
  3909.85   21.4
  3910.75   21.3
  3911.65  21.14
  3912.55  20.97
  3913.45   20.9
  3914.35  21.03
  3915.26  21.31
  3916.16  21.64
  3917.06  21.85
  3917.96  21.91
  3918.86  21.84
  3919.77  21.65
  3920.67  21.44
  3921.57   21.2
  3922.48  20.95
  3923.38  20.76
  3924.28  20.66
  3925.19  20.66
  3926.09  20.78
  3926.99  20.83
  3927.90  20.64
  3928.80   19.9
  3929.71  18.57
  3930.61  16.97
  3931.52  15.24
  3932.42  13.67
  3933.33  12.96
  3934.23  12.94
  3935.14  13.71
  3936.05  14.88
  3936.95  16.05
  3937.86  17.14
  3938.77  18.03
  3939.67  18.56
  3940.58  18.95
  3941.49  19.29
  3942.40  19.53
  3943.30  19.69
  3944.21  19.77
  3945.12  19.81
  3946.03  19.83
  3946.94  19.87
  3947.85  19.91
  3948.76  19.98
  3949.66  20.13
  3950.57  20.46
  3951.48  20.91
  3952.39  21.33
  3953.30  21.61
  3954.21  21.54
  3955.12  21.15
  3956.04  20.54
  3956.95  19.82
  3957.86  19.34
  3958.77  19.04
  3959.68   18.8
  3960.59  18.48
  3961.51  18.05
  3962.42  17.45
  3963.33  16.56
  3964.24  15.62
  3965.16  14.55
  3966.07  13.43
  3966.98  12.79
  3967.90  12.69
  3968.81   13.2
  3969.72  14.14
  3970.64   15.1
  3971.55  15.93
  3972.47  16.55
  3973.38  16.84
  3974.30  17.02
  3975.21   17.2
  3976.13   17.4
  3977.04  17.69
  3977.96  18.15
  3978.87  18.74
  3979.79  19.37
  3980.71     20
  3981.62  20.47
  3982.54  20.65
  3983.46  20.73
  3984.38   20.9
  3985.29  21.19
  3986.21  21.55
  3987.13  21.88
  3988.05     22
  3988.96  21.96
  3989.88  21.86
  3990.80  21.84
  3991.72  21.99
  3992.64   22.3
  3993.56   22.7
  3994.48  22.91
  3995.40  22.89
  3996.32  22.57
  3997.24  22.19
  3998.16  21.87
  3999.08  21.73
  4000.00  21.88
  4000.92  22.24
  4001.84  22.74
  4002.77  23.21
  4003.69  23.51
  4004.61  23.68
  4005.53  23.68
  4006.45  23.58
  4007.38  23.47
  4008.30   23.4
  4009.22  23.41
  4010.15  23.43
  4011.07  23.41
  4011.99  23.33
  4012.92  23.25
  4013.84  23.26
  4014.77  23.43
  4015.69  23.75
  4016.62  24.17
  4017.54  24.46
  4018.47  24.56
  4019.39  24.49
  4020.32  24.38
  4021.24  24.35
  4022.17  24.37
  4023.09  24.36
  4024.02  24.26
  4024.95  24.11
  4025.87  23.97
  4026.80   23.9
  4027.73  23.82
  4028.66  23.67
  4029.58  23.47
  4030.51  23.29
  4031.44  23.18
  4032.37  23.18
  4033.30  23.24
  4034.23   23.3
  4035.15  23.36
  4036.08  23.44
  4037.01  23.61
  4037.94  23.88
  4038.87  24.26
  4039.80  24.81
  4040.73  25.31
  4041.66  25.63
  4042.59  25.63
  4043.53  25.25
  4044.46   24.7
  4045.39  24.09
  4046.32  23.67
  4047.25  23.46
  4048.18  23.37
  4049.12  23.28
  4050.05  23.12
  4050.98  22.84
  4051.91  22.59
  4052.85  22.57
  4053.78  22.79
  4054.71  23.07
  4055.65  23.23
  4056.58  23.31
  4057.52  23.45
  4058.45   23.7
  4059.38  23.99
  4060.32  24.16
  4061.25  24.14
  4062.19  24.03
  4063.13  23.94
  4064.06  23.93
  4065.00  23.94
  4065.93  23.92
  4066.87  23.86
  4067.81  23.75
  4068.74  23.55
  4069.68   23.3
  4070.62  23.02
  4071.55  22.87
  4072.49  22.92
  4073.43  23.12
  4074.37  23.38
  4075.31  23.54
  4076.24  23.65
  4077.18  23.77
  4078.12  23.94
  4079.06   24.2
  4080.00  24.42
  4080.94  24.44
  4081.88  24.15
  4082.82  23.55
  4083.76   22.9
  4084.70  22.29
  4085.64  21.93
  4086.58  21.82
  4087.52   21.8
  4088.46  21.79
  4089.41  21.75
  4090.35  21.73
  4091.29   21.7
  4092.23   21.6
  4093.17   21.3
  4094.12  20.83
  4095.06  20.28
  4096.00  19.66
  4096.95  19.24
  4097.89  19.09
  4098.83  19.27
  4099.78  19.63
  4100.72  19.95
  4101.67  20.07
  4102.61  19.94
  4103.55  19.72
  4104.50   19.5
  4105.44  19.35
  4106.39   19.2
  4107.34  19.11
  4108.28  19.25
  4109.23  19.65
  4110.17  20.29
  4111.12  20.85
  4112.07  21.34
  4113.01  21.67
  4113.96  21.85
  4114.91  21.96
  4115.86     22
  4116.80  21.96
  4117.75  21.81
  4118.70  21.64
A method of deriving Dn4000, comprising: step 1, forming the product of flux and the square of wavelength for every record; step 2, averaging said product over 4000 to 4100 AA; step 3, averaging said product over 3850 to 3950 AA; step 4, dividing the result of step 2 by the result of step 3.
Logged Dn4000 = 1.28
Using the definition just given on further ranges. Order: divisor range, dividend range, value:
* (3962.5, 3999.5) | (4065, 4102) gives 1.23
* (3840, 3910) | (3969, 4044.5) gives 1.19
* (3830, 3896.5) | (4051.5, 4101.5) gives 1.30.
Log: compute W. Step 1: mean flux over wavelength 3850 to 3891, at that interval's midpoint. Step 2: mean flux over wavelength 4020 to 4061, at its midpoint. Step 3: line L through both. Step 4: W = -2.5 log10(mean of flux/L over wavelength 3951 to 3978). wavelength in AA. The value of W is 0.27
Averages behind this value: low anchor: 20.7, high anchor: 23.8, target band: 17.4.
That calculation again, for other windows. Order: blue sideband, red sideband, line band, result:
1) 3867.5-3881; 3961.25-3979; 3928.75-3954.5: -0.054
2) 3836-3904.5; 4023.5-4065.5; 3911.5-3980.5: 0.155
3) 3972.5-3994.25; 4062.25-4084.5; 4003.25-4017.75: -0.114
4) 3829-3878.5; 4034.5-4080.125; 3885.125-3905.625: 0.207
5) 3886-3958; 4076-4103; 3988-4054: -0.139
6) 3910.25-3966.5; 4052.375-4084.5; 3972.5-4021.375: -0.036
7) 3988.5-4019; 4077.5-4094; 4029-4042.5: -0.049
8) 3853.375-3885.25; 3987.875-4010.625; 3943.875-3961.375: 0.109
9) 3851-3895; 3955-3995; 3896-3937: 0.024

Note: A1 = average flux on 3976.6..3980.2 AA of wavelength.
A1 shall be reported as 18.5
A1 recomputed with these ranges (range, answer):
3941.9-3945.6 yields 19.7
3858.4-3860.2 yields 22.5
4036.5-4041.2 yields 24.4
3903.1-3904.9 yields 19.8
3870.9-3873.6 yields 21.1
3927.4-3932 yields 18.3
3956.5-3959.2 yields 19.4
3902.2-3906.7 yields 19.9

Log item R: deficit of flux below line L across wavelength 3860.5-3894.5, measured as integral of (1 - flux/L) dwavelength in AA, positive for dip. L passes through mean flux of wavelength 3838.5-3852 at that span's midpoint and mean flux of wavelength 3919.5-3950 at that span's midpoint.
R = -1.2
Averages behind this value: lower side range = 19.7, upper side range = 18.7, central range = 20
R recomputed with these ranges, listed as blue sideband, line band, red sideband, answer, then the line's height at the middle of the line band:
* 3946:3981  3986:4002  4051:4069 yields -1.99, 19.7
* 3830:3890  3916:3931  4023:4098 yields 0.08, 20.8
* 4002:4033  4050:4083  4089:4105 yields -2.98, 21.6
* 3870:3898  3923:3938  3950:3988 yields 0.67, 18.2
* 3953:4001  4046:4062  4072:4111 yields -2.04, 20.7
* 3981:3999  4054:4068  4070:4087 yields -0.43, 23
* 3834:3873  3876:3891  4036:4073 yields 2.56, 21.2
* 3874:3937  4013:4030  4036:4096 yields -1.54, 22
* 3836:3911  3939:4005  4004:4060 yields 7.92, 22.2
